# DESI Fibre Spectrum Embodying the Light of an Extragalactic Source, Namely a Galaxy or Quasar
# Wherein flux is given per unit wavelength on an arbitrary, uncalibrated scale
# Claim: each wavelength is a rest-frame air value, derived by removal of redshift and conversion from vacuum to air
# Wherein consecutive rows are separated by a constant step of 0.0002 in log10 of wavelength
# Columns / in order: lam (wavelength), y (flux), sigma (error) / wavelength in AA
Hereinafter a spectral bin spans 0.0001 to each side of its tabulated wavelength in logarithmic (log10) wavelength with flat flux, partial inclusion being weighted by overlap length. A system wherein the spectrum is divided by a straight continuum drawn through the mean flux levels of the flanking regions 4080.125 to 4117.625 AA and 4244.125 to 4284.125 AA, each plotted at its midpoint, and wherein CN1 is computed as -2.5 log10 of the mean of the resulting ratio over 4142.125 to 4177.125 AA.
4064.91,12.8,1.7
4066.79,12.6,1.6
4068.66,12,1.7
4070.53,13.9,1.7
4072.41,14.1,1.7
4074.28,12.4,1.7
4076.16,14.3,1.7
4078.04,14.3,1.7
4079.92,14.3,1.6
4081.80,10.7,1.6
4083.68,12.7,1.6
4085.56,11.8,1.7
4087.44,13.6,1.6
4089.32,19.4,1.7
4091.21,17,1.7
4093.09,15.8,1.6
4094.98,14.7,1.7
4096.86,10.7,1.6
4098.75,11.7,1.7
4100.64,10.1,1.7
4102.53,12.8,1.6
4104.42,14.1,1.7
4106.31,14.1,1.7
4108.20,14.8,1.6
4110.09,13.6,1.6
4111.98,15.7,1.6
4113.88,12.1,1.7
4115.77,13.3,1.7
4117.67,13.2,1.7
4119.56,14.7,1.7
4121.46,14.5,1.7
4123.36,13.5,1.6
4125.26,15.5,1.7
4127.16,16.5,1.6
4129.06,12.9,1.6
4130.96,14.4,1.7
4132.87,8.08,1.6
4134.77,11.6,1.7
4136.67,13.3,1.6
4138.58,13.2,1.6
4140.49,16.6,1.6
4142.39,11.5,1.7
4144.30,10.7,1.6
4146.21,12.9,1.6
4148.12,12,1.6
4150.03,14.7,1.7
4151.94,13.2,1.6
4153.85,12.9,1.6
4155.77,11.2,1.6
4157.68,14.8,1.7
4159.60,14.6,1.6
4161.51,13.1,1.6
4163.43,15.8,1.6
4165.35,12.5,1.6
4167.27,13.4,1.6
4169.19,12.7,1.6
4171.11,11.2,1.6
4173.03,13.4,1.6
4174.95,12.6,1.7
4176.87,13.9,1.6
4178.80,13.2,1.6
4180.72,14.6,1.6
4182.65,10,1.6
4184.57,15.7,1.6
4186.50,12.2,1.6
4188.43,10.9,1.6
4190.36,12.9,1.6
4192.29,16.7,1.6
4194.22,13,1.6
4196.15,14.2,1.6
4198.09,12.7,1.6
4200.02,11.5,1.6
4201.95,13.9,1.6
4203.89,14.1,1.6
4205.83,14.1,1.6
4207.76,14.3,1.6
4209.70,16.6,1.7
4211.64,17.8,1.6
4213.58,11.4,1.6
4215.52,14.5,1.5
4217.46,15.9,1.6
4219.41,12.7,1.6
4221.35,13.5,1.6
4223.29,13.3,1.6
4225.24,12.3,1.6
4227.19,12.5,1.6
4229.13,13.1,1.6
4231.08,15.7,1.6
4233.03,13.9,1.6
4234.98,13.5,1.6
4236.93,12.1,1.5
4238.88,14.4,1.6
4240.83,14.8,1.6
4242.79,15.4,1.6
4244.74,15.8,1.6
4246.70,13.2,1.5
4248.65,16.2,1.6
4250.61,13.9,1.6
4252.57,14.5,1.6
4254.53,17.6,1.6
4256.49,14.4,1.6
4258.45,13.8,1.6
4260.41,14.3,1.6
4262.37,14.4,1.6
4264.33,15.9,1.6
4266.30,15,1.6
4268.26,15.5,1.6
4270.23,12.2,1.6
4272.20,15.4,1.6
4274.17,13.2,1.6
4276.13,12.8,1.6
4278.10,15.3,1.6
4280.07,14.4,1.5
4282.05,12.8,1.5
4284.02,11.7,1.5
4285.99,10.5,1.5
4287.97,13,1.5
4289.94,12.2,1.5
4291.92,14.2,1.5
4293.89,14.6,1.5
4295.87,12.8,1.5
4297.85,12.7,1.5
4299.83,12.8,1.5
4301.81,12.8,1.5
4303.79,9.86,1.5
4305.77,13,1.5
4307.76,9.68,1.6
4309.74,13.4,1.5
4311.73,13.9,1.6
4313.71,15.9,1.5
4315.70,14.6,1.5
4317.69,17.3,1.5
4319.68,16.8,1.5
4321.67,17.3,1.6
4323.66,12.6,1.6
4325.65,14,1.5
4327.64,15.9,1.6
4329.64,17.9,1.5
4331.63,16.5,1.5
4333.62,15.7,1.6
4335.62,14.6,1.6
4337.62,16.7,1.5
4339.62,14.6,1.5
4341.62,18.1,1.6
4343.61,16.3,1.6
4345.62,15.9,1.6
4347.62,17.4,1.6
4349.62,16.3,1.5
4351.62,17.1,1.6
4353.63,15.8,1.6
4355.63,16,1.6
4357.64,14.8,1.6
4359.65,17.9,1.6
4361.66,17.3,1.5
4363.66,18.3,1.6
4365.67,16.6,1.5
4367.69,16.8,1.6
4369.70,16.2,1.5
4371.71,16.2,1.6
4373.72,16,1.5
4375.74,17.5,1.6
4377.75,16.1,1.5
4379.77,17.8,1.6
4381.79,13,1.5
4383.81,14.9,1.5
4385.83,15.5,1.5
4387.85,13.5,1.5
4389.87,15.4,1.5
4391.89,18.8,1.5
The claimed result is 0.07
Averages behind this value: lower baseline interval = 13.6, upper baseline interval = 14.4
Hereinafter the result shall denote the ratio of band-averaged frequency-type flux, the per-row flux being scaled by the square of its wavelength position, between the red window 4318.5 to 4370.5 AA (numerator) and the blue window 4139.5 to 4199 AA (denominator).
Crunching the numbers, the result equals 1.3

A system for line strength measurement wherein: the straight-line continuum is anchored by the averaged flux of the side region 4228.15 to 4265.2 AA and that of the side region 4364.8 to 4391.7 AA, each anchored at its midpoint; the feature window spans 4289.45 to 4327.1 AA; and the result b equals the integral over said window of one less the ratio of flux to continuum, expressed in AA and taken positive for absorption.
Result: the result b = 3.57 AA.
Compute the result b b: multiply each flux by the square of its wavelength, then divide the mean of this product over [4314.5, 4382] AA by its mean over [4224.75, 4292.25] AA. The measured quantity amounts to 1.2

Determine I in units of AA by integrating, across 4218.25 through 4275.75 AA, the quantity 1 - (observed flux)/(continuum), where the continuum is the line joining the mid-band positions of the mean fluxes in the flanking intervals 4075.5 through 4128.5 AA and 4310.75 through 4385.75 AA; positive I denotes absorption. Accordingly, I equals 3.8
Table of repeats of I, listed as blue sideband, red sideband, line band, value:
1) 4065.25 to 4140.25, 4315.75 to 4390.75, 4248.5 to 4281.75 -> 1.4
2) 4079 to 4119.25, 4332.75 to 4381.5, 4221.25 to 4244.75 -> 2.0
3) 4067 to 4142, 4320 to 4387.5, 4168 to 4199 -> 2.8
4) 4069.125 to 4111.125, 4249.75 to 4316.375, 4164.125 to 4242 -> 0.4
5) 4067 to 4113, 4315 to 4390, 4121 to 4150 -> 1.9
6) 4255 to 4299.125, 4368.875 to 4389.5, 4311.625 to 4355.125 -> -3.6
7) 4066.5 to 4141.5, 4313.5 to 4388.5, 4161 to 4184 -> 2.0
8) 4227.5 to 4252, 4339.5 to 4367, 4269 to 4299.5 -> 4.0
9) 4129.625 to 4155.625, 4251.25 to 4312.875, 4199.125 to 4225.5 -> -1.9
